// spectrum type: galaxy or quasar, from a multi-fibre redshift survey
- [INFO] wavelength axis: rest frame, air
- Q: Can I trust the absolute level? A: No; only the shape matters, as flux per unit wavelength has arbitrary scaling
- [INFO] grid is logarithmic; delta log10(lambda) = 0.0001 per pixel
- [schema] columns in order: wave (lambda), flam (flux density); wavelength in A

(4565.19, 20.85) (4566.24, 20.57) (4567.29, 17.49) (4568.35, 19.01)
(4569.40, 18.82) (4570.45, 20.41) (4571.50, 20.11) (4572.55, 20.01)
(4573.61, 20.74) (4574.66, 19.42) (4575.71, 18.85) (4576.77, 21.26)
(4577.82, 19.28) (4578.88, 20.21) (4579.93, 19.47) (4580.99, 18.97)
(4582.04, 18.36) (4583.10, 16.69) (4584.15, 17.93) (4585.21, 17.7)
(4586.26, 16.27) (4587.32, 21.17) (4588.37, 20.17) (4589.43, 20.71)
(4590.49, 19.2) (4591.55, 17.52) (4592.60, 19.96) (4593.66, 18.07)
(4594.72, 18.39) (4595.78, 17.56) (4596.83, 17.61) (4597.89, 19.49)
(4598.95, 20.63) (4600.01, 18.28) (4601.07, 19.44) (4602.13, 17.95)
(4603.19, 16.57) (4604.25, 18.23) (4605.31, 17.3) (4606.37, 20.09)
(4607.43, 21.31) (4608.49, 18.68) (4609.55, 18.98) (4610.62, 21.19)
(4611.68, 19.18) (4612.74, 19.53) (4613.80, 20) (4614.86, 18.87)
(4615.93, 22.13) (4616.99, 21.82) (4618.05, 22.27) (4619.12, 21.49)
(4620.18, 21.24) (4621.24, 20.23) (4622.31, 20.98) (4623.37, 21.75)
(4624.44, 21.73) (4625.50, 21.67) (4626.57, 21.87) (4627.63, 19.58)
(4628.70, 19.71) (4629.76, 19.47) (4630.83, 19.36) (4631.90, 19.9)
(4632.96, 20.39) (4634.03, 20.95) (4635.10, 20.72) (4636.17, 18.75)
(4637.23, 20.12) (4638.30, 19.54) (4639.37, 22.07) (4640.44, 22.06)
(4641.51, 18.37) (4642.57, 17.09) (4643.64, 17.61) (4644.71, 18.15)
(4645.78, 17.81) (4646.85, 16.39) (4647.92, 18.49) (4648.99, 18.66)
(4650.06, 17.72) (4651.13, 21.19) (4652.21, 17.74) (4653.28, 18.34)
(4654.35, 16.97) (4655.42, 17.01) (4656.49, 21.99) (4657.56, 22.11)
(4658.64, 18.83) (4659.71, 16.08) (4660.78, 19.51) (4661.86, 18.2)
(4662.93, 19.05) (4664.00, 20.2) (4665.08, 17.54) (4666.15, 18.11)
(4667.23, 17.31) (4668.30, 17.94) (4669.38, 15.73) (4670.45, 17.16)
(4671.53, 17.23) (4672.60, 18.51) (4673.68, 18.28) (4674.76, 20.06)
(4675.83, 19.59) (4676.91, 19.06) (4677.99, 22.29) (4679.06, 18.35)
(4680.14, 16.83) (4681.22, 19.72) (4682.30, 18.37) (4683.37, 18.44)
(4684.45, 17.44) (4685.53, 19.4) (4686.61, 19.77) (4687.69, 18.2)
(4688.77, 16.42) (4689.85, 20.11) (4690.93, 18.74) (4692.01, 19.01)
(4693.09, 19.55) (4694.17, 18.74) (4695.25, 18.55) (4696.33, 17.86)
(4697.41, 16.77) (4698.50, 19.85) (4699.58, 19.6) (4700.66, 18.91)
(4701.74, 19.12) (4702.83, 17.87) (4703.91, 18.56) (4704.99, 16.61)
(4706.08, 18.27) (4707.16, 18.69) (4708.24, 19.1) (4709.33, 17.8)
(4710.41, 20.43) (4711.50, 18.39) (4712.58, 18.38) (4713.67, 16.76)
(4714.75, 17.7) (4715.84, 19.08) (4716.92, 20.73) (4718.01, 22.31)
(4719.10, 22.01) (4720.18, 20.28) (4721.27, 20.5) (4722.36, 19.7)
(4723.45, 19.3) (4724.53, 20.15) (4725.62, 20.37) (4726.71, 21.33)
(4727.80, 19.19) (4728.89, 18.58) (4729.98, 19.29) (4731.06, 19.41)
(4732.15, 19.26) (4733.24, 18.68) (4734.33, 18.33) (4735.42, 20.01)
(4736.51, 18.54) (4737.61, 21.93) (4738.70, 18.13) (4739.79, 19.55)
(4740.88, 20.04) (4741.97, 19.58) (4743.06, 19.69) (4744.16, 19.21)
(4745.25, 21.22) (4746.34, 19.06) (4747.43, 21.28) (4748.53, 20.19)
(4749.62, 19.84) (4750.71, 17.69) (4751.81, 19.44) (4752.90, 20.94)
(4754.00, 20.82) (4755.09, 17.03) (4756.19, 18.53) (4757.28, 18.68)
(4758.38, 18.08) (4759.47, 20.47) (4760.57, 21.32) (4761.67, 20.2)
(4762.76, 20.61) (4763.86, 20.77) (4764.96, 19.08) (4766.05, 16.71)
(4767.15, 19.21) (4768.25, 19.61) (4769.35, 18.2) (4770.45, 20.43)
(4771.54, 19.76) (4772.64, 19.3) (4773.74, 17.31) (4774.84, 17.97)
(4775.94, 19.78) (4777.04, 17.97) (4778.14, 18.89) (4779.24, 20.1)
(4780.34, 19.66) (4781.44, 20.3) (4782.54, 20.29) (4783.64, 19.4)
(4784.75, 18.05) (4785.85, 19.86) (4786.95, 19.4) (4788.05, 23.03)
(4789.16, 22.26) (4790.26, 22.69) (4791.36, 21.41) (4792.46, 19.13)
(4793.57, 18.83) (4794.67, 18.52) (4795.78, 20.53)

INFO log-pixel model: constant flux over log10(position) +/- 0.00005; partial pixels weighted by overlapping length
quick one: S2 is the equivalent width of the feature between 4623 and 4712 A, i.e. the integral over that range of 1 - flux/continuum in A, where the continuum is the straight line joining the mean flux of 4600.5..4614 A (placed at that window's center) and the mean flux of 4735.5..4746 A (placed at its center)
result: 2.1 A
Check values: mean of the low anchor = 19.1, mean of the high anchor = 19.8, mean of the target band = 18.9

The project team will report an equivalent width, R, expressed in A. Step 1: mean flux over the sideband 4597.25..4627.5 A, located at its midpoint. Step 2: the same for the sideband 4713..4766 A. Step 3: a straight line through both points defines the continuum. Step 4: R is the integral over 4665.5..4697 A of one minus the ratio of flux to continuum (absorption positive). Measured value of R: 2.1 A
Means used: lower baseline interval 20.1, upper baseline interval 19.7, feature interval 18.5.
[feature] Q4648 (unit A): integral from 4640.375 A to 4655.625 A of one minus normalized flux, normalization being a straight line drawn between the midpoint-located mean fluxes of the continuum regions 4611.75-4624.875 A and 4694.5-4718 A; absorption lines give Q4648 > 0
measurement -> 1.52 A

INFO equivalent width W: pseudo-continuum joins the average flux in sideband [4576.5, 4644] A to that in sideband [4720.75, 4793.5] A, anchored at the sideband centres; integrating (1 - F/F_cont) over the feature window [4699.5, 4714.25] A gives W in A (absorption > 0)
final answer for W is 0.9 A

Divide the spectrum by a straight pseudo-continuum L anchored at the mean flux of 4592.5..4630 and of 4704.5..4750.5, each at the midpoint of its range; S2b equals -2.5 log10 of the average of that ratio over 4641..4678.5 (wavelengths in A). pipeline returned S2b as 0.07 mag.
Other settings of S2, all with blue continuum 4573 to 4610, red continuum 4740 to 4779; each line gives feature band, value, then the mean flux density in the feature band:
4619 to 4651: -1.24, 19.8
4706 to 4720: 0.01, 19.3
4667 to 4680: 0.49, 18.4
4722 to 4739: -0.18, 19.5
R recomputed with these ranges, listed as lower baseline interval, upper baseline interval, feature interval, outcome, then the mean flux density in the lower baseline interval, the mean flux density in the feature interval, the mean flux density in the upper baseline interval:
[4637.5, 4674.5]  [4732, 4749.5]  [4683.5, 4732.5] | 0.4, 18.5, 19.1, 19.7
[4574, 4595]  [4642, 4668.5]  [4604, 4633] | -2.5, 19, 20.3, 18.4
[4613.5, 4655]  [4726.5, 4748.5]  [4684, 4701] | 0.9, 19.8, 18.7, 19.6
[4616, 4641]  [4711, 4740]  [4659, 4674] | 1.8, 20.8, 17.9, 19.6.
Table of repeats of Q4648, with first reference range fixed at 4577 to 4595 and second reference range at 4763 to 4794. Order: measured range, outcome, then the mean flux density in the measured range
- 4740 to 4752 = -0.2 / 19.8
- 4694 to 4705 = 0.5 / 18.5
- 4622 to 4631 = -0.8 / 20.7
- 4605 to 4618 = -0.7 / 20.1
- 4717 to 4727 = -0.6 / 20.6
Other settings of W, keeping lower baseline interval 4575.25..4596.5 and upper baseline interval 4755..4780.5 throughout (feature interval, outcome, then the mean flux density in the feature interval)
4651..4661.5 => 0.1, 18.9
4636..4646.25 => -0.1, 19.2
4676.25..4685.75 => 0.1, 18.9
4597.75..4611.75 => -0.1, 19.1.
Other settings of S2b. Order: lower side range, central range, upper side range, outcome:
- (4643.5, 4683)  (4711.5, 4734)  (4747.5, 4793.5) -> -0.03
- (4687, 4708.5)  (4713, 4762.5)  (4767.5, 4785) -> -0.04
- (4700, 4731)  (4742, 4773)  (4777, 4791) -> 0.02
